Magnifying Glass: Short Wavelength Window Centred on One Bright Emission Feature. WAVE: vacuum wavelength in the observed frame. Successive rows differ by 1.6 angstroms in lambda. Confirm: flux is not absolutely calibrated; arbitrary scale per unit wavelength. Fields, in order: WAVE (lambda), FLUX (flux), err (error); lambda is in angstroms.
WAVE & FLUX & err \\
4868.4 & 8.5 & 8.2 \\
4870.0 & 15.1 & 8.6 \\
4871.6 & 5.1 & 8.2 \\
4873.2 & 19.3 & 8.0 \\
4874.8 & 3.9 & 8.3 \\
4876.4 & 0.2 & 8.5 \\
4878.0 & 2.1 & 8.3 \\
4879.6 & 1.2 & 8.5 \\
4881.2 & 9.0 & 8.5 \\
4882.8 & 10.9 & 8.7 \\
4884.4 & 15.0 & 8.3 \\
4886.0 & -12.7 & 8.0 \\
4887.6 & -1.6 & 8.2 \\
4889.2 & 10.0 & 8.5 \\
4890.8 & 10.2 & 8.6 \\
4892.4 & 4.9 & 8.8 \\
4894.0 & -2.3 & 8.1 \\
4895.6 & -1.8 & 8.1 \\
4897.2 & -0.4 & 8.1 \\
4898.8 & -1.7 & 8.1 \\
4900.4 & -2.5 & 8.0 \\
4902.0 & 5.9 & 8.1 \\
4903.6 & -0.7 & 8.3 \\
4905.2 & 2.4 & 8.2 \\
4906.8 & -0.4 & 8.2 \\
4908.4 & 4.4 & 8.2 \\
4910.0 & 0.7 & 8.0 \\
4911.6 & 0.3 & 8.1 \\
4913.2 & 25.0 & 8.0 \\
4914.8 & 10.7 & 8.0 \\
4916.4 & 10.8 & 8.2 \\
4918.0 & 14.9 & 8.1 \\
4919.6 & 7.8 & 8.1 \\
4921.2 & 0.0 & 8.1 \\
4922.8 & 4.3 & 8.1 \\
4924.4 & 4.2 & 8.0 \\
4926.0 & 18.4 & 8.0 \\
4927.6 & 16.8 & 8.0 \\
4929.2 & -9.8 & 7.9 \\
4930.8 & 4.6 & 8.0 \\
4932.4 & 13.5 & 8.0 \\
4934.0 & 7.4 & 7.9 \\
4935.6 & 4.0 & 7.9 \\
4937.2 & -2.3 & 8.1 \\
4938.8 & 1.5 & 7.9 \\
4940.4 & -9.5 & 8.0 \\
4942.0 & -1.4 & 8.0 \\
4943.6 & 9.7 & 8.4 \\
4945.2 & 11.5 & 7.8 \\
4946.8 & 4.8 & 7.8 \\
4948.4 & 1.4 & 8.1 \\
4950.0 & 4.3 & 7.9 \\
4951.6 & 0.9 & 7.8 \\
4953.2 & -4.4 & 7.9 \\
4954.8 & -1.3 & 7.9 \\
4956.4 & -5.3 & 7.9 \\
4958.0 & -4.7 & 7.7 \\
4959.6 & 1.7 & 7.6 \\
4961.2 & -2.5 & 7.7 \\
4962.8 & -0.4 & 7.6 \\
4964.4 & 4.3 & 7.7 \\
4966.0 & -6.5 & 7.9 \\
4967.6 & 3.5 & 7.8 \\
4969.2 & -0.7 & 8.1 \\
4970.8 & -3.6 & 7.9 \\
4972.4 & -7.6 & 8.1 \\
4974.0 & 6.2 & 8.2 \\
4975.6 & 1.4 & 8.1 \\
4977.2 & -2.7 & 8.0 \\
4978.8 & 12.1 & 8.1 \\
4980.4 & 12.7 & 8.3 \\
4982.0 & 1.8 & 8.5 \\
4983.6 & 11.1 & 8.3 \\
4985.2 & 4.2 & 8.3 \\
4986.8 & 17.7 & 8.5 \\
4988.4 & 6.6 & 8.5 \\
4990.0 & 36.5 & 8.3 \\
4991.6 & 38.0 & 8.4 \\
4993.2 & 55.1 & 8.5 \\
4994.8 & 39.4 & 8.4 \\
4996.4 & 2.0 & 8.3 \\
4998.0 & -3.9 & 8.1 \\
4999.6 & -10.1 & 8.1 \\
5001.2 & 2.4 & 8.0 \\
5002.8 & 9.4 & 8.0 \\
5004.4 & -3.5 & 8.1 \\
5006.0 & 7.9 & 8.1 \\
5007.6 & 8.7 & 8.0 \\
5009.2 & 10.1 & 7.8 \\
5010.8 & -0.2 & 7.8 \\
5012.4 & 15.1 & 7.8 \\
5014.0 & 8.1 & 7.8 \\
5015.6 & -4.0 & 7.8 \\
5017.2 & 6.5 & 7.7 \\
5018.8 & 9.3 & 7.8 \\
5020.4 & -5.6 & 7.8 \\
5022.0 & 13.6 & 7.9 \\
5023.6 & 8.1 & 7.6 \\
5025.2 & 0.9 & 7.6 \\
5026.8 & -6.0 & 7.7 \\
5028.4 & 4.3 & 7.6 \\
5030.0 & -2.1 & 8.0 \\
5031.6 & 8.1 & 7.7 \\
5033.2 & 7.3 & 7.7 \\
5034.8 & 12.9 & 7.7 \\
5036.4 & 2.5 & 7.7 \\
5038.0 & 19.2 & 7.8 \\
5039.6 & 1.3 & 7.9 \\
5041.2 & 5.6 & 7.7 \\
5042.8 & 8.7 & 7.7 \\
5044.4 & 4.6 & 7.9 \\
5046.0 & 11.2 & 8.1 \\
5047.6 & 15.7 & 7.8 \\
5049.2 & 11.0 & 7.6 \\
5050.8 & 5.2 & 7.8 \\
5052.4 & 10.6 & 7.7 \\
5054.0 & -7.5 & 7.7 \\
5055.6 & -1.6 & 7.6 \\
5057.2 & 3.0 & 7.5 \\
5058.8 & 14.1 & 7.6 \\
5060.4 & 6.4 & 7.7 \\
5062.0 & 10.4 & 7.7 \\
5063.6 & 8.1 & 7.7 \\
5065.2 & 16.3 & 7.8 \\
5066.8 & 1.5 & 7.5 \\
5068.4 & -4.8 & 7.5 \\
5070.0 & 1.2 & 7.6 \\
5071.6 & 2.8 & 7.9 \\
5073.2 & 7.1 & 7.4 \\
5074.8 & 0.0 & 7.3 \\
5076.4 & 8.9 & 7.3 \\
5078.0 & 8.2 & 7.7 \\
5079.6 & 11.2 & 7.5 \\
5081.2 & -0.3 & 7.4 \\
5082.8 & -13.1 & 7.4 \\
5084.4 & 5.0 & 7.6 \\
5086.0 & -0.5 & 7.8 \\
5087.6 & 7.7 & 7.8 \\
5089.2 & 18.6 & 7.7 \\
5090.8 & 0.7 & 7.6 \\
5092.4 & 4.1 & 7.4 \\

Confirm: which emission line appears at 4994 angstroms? [O II]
